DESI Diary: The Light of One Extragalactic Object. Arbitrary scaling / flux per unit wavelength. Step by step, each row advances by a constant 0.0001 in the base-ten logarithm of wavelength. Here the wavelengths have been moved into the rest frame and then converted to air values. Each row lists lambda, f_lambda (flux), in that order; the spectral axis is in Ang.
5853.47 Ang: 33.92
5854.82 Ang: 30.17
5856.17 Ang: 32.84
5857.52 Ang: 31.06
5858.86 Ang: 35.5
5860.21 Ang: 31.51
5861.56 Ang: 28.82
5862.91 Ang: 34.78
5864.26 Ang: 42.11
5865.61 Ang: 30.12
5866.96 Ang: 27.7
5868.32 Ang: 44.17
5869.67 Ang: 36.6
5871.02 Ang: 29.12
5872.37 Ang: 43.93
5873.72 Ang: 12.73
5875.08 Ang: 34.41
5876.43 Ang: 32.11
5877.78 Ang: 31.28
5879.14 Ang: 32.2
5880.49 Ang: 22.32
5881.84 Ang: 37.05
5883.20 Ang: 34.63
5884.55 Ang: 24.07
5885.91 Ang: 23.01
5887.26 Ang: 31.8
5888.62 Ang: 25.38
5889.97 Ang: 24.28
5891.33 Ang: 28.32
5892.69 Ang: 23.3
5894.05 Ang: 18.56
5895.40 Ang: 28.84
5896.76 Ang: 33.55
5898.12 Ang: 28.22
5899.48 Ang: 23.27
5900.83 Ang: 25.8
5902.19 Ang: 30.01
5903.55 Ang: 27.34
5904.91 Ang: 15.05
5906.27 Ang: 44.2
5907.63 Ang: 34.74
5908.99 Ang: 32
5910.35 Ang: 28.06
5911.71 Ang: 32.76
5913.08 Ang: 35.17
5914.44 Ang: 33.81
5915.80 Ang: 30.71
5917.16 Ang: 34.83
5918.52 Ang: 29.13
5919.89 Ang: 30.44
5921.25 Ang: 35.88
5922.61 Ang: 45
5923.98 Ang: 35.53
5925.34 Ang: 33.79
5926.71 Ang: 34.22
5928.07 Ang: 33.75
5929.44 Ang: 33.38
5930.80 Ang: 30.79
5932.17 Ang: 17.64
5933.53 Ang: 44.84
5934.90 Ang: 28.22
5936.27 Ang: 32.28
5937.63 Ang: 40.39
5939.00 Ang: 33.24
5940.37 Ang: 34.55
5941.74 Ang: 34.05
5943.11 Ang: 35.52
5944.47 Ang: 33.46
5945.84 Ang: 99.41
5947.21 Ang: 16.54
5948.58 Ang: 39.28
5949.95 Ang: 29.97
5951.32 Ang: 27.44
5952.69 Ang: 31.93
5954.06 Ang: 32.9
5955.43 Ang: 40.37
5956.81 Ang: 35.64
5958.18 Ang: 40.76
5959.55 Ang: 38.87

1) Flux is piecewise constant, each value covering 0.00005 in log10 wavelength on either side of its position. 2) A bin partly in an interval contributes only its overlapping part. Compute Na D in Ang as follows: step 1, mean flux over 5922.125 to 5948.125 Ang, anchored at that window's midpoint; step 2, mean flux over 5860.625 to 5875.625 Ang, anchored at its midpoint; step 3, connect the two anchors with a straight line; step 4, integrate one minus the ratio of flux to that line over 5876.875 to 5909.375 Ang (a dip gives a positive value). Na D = 5.8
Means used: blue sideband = 33.1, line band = 28.3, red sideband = 36.6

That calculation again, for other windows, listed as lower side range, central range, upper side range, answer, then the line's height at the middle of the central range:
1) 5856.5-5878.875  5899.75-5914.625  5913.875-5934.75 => 1.2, 33.3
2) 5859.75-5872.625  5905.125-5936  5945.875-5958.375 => 1.9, 35.4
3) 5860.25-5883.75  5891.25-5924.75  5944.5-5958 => 4.6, 35.5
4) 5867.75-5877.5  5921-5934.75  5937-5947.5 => 2.0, 40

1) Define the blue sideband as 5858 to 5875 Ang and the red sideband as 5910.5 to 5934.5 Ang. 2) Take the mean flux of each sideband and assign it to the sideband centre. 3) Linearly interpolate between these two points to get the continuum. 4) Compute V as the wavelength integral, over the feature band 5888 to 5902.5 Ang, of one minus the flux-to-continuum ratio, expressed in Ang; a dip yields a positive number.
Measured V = 3.1 Ang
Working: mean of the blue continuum 33.1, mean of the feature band 26.2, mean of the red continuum 33.4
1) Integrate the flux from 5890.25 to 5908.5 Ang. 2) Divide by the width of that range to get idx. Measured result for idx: 27.8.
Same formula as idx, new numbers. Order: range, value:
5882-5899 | 27.2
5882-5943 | 31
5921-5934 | 34.3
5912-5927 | 34.4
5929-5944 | 33.2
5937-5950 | 40.1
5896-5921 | 30.6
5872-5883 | 30.5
